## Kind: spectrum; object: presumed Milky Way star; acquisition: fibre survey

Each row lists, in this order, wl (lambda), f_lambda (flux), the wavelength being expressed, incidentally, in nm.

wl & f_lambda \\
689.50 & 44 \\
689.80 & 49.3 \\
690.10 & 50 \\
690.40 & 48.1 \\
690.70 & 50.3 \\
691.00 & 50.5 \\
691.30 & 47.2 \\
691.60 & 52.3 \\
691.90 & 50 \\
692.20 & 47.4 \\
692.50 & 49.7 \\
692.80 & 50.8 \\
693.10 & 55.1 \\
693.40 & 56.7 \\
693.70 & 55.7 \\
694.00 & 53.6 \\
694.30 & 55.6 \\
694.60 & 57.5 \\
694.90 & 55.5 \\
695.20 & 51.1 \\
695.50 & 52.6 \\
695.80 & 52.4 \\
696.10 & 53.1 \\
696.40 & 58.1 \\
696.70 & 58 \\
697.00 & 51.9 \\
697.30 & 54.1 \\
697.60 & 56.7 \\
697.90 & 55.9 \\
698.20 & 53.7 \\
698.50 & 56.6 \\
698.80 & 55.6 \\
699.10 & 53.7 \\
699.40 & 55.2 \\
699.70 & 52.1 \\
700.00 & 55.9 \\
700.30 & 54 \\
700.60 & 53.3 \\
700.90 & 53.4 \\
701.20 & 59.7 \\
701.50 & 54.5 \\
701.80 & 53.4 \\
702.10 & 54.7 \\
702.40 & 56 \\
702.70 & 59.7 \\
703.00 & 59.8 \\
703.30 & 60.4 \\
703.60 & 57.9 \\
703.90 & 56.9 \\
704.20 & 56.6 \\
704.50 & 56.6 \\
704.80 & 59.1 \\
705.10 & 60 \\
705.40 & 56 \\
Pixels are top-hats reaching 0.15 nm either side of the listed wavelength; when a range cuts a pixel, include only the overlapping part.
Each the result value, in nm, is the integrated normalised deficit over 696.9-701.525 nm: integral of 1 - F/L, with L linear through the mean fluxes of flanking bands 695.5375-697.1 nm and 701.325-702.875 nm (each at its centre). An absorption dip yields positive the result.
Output 0.03 nm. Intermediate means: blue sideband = 54.6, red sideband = 55.8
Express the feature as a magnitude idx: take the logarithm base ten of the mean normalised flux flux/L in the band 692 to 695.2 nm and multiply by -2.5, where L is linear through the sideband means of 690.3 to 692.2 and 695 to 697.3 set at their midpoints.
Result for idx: -0.04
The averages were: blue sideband 49.6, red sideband 53.9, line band 53.6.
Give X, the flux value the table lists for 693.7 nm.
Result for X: 55.7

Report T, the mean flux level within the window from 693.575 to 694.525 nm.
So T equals 55.1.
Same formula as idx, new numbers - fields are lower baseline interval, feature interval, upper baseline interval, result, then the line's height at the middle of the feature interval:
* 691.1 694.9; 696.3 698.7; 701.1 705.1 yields -0.02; 54.8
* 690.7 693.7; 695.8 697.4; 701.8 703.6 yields -0.02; 54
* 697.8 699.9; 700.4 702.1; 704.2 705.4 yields 0.02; 56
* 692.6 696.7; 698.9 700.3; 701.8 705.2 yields 0.04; 56.3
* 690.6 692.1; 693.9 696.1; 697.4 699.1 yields -0.02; 52.9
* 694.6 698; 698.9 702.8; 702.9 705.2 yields 0.04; 56.8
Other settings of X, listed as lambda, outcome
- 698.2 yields 53.7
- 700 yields 55.9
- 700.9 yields 53.4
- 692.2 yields 47.4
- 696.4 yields 58.1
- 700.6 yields 53.3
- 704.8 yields 59.1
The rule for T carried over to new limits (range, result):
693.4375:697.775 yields 54.8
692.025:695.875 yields 53.4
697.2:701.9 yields 54.9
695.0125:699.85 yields 54.4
